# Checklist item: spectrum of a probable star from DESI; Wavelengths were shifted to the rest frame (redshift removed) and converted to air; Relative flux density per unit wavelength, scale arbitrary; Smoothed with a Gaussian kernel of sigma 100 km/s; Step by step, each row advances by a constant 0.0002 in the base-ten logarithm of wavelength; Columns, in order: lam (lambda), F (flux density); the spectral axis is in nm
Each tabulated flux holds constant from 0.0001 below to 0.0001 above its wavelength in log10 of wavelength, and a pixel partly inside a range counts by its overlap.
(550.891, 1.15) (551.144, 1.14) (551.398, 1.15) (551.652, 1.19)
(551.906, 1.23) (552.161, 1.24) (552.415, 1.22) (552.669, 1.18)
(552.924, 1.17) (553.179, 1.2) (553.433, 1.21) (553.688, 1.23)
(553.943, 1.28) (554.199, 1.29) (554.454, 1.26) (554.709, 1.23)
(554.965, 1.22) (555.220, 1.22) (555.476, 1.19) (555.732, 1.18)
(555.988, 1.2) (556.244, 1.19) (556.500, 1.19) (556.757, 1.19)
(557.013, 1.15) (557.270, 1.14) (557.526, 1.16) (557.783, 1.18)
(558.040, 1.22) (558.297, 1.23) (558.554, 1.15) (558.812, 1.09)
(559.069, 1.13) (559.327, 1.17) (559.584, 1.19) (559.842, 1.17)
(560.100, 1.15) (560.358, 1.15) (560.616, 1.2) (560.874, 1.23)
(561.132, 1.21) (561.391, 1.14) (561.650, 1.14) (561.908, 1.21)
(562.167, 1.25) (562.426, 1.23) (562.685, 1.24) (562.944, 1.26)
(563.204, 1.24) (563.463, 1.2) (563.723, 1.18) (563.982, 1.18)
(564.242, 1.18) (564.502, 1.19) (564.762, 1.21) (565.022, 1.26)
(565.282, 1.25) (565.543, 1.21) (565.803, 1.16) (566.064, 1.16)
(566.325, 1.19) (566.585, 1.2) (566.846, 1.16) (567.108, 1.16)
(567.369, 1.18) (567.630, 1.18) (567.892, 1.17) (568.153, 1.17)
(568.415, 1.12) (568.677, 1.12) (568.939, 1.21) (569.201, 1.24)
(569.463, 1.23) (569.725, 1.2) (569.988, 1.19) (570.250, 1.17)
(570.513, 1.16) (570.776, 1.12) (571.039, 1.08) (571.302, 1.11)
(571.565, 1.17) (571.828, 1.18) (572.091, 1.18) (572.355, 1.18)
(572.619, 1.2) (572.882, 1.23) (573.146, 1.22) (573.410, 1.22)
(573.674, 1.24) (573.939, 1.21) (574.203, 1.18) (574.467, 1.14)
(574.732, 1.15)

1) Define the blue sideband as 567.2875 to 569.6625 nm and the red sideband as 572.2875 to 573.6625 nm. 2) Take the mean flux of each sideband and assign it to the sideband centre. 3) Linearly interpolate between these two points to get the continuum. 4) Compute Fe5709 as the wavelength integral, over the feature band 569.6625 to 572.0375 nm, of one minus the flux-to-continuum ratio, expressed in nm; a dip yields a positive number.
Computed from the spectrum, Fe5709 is 0.09 nm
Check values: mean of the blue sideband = 1.18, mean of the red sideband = 1.21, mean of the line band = 1.15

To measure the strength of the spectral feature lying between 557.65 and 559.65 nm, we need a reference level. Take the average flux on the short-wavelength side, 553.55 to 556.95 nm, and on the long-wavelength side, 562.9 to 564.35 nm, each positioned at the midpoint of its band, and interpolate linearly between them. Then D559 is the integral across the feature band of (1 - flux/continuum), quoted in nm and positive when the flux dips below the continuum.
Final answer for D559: 0.07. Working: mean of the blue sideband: 1.22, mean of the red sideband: 1.2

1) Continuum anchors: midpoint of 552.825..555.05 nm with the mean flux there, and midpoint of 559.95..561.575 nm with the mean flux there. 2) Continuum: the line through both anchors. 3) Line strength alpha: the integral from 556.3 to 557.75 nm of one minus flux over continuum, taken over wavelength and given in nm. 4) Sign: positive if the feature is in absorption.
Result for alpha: 0.048 nm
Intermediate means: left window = 1.23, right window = 1.18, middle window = 1.17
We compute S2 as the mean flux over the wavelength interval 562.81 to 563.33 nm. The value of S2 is 1.25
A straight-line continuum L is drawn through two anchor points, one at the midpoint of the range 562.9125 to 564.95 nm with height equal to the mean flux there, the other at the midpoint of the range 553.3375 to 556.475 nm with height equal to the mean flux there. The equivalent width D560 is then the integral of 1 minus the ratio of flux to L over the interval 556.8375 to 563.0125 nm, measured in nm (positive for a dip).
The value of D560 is 0.15 nm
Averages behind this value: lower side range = 1.22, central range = 1.18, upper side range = 1.2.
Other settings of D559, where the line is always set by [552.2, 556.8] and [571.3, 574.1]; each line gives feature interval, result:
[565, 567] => 0.016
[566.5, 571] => 0.108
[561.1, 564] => 0.000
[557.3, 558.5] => 0.022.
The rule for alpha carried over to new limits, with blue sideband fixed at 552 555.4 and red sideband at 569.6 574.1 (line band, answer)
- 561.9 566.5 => -0.04 nm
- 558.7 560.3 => 0.08 nm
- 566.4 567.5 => 0.02 nm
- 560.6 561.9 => 0.02 nm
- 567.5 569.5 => 0.02 nm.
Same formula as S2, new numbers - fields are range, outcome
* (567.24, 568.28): 1.18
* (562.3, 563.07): 1.24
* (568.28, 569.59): 1.18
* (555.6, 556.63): 1.19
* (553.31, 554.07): 1.24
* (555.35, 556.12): 1.19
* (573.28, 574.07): 1.22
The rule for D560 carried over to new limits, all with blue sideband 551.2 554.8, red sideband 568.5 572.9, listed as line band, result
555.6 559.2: 0.11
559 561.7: 0.06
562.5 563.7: -0.04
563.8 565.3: -0.02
